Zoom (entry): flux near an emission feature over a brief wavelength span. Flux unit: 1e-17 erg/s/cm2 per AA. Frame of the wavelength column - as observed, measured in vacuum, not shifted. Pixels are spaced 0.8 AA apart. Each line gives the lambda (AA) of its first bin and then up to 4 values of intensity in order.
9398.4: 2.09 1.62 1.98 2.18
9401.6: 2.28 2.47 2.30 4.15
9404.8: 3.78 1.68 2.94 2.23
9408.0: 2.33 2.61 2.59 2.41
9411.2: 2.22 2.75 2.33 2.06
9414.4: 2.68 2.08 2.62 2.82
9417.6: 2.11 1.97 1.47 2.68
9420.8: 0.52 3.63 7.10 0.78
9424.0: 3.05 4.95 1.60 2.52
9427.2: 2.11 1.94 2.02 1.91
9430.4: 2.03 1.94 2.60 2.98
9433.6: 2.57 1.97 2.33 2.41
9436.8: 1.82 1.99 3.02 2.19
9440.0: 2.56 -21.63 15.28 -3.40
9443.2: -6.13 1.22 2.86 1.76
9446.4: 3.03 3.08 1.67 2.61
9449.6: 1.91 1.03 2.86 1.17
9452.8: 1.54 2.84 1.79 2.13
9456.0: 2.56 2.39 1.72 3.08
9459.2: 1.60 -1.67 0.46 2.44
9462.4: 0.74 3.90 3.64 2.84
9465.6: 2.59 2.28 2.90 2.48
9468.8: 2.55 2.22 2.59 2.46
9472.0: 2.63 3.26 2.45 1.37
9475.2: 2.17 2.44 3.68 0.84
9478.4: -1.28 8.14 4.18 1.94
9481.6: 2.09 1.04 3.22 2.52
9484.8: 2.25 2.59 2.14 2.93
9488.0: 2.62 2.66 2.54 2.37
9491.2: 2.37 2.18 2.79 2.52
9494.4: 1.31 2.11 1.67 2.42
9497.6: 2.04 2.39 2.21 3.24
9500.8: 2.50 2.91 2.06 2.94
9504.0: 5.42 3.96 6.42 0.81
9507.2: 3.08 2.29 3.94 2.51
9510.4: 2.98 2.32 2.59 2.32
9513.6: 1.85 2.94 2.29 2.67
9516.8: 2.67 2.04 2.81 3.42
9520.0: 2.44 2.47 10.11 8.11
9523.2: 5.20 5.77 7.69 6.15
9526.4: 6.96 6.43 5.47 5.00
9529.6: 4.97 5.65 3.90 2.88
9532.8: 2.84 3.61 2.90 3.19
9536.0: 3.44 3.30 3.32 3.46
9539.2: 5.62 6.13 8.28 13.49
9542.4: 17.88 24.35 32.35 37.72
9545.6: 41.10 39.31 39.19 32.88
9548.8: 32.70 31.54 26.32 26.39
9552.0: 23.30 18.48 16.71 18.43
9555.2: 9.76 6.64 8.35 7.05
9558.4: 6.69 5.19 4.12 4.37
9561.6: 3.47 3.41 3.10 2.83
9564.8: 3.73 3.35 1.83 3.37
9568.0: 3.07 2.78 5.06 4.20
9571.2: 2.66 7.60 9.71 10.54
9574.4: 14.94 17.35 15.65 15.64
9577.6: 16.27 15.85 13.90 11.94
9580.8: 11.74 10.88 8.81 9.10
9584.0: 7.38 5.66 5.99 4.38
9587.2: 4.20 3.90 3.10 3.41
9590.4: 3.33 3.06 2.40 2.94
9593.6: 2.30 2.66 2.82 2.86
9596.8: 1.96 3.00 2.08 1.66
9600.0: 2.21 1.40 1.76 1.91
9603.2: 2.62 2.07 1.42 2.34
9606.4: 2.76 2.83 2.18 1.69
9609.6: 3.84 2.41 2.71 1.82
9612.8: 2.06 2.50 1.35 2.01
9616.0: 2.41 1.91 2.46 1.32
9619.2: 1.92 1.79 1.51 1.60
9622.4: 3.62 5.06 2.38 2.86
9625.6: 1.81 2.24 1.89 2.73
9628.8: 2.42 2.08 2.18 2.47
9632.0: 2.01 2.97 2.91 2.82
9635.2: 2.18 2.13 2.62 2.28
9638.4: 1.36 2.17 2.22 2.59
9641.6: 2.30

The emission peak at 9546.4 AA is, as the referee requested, Halpha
